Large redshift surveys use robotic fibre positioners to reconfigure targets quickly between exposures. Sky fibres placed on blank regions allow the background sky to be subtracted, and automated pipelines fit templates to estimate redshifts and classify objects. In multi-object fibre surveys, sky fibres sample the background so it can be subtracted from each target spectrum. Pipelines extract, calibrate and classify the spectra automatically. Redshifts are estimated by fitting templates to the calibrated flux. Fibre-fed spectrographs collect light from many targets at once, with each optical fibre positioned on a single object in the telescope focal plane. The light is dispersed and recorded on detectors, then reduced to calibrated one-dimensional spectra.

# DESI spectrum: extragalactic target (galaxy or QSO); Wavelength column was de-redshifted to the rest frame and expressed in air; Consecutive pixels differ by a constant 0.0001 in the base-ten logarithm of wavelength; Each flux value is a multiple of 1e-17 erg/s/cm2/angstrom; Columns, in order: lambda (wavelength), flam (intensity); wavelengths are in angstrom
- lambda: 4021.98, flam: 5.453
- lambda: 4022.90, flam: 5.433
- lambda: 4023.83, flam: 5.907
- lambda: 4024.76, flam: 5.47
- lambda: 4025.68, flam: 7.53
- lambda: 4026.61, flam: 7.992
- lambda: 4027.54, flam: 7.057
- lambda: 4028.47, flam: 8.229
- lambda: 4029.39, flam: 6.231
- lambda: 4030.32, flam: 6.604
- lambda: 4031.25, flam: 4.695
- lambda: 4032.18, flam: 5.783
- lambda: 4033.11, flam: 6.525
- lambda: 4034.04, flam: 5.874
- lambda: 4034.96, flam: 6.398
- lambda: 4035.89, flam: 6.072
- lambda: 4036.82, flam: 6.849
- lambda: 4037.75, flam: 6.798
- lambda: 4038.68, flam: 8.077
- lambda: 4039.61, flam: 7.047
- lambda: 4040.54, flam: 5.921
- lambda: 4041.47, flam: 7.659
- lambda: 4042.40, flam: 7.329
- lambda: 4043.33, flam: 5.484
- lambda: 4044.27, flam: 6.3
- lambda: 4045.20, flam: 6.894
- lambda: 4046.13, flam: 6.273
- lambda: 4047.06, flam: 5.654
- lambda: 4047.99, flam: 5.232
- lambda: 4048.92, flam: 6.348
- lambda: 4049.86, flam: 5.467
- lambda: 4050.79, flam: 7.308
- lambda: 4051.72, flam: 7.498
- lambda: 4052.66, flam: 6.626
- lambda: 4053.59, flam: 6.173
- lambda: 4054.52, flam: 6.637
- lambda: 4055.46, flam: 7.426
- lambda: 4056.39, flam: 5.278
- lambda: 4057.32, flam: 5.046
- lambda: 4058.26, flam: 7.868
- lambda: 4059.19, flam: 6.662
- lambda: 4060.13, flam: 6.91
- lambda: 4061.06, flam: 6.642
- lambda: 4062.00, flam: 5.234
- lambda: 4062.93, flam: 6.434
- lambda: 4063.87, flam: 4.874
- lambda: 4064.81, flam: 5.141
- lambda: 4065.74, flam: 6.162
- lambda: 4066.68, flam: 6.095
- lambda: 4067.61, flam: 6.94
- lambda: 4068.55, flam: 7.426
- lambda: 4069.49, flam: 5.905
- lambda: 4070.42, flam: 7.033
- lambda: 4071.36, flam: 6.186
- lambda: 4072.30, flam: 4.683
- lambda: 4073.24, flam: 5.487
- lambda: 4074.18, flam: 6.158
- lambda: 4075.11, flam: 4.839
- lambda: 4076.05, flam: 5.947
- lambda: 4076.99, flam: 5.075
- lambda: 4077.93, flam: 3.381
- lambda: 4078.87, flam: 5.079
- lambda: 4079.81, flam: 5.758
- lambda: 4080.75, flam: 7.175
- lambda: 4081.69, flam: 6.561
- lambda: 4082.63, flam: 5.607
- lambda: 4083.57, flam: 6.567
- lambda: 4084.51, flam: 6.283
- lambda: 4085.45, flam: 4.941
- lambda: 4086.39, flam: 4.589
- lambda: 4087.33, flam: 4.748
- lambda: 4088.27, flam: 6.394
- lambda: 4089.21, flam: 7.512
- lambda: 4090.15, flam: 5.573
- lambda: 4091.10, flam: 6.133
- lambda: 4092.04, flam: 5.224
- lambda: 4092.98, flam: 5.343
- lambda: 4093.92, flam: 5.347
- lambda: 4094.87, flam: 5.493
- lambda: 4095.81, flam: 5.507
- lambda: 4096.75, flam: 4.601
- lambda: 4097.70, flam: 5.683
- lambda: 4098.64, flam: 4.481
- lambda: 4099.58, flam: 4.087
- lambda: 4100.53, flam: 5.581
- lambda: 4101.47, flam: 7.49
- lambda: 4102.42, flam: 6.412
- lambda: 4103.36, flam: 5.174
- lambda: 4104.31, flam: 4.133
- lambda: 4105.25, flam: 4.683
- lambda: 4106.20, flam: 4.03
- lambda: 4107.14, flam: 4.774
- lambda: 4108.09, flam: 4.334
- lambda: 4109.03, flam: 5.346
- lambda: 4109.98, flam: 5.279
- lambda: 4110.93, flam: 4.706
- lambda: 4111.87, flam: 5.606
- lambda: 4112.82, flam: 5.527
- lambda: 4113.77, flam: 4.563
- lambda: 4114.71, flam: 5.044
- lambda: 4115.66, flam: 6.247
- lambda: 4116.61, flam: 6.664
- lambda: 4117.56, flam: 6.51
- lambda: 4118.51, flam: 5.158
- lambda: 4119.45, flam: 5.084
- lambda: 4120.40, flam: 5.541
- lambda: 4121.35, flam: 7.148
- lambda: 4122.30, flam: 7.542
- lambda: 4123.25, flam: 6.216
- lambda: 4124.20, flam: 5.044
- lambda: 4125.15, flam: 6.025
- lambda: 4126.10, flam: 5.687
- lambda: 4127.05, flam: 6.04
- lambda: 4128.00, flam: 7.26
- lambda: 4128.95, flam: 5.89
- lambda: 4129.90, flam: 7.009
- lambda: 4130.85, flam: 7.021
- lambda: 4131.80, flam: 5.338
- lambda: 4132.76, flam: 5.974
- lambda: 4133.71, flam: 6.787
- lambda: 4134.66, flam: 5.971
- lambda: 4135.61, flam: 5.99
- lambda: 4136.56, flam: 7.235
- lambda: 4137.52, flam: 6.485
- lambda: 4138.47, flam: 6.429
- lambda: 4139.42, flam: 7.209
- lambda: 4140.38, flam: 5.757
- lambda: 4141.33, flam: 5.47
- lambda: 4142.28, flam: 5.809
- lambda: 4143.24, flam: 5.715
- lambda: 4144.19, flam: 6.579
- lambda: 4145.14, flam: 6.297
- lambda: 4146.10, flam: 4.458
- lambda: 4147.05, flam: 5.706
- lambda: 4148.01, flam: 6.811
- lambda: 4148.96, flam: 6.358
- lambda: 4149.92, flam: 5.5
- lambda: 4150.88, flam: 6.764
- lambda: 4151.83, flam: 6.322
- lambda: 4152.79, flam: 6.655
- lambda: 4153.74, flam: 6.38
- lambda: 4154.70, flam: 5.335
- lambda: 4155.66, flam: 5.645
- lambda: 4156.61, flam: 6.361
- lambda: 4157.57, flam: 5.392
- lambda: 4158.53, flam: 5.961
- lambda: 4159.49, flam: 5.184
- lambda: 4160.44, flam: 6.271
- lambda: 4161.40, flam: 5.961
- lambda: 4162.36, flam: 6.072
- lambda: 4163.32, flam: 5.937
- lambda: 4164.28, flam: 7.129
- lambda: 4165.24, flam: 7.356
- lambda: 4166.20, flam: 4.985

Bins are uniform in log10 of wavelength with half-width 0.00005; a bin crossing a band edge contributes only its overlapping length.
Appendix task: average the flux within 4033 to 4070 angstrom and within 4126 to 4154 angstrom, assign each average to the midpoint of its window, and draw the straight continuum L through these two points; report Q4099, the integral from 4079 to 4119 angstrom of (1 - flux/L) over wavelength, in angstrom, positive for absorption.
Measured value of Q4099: 5.2 angstrom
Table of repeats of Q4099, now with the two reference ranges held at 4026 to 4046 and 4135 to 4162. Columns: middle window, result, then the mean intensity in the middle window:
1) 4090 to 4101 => 1.9 angstrom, 5.24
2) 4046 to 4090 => 3.2 angstrom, 6.02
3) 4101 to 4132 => 2.6 angstrom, 5.72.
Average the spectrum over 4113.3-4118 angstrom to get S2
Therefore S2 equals 5.8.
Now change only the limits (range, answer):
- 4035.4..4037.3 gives 6.46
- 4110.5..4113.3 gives 5.29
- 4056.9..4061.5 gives 6.64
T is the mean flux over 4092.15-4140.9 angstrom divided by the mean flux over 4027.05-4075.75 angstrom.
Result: 0.90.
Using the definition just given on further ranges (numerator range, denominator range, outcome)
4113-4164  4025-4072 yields 0.94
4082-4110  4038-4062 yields 0.83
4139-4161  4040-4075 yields 0.96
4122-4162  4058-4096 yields 1.05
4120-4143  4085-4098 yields 1.14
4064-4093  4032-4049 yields 0.90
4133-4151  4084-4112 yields 1.16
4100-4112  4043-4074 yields 0.83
